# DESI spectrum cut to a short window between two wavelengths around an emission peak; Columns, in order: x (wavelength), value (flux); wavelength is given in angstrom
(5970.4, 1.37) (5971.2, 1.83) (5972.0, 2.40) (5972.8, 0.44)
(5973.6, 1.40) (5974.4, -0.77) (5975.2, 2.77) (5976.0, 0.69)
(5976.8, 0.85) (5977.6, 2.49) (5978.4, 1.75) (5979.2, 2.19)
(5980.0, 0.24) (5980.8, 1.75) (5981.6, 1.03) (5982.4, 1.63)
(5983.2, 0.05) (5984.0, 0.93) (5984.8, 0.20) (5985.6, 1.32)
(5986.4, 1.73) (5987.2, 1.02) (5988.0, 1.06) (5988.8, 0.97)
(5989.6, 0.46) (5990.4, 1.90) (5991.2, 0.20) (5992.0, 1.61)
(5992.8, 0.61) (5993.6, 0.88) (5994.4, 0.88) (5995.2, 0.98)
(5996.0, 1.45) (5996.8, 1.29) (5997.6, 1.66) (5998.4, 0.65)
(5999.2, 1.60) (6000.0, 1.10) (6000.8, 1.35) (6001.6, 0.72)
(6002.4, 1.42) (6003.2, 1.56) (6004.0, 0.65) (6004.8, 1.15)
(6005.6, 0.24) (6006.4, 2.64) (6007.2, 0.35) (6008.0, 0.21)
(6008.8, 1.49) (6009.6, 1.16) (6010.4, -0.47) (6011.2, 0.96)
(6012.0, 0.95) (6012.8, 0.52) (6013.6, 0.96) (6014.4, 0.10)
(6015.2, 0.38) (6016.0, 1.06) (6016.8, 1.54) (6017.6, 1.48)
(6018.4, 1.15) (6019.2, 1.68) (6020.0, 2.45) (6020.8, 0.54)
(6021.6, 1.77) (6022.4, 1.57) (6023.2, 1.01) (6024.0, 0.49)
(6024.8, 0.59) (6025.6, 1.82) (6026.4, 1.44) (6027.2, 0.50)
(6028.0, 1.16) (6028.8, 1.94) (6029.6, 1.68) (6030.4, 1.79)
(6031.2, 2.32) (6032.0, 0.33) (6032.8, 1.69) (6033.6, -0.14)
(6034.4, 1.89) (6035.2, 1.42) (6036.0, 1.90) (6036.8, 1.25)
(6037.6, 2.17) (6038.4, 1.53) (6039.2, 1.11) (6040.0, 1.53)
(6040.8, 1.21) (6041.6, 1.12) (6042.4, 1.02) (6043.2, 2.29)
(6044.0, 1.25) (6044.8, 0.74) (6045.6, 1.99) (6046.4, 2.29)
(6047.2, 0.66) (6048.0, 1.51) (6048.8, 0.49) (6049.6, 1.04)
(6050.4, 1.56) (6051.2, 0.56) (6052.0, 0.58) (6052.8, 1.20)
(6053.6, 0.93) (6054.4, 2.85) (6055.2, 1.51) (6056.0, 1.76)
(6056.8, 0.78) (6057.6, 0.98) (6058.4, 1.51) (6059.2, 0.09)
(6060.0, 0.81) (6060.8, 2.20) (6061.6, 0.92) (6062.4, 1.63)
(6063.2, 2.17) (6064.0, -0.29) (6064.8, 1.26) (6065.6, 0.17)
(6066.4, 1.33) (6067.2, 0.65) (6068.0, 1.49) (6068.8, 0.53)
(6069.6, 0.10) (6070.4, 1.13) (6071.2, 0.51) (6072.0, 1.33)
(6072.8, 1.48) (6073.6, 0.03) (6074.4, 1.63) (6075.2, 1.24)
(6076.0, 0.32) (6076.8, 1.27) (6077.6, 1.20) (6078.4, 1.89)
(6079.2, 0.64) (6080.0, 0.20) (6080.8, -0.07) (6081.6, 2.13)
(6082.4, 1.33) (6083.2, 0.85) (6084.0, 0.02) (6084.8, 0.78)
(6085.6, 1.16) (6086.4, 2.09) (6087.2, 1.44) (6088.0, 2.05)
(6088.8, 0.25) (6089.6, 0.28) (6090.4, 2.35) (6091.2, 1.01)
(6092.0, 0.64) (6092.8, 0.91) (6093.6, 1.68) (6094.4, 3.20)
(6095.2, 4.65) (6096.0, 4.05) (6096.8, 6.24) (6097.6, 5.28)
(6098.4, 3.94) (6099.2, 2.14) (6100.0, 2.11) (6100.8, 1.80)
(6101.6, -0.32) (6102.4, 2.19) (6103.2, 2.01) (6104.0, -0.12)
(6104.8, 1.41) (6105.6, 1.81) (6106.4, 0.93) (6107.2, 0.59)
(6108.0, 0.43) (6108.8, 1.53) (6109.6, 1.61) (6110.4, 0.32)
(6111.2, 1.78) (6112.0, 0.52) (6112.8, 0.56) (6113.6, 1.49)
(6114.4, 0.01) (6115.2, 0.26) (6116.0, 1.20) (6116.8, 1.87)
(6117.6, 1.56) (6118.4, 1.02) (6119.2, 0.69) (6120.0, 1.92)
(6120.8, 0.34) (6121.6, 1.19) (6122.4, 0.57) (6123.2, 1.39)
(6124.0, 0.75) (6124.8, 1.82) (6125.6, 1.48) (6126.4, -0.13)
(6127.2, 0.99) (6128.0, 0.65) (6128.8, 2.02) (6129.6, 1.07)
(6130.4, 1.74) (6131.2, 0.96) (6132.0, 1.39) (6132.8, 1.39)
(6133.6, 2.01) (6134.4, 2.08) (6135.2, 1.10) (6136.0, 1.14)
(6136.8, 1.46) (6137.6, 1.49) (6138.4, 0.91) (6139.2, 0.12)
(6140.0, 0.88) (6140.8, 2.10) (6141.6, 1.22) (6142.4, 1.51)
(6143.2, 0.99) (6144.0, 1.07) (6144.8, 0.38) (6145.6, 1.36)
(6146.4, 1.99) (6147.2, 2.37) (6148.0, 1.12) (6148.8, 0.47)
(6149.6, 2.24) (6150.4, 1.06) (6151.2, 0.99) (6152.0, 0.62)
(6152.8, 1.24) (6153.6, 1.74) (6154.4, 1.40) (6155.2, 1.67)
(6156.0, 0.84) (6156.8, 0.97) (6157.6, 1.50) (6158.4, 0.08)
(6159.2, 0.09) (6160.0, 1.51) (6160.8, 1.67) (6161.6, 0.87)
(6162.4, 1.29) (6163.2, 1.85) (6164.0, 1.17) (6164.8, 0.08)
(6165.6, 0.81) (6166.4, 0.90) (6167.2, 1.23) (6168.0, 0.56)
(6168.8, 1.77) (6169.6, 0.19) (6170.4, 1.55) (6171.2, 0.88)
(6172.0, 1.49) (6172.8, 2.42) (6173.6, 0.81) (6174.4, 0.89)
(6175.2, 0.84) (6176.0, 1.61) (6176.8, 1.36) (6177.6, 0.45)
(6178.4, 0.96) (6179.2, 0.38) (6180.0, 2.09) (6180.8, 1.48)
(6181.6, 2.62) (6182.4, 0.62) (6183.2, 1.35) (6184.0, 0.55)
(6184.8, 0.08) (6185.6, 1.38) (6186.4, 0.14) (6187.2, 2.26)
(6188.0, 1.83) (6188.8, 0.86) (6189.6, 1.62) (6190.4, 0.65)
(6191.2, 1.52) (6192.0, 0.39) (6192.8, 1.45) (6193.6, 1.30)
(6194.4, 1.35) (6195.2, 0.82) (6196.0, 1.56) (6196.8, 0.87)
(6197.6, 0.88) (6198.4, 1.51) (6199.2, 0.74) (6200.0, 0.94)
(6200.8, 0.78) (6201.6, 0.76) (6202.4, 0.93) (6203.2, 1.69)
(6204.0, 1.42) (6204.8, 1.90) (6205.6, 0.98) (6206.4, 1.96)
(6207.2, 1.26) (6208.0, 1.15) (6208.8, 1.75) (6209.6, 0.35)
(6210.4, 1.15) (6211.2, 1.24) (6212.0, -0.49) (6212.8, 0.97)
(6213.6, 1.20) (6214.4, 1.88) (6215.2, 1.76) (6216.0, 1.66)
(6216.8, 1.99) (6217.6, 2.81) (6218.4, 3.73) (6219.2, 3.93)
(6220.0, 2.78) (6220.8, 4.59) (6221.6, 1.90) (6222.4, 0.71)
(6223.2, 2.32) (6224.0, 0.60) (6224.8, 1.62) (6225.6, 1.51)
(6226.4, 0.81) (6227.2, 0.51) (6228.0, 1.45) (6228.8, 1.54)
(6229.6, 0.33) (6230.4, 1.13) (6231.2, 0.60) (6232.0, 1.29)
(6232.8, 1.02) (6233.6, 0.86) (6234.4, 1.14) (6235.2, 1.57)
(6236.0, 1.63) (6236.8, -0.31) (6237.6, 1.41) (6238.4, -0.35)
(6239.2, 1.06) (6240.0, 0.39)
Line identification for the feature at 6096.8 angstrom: H-beta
